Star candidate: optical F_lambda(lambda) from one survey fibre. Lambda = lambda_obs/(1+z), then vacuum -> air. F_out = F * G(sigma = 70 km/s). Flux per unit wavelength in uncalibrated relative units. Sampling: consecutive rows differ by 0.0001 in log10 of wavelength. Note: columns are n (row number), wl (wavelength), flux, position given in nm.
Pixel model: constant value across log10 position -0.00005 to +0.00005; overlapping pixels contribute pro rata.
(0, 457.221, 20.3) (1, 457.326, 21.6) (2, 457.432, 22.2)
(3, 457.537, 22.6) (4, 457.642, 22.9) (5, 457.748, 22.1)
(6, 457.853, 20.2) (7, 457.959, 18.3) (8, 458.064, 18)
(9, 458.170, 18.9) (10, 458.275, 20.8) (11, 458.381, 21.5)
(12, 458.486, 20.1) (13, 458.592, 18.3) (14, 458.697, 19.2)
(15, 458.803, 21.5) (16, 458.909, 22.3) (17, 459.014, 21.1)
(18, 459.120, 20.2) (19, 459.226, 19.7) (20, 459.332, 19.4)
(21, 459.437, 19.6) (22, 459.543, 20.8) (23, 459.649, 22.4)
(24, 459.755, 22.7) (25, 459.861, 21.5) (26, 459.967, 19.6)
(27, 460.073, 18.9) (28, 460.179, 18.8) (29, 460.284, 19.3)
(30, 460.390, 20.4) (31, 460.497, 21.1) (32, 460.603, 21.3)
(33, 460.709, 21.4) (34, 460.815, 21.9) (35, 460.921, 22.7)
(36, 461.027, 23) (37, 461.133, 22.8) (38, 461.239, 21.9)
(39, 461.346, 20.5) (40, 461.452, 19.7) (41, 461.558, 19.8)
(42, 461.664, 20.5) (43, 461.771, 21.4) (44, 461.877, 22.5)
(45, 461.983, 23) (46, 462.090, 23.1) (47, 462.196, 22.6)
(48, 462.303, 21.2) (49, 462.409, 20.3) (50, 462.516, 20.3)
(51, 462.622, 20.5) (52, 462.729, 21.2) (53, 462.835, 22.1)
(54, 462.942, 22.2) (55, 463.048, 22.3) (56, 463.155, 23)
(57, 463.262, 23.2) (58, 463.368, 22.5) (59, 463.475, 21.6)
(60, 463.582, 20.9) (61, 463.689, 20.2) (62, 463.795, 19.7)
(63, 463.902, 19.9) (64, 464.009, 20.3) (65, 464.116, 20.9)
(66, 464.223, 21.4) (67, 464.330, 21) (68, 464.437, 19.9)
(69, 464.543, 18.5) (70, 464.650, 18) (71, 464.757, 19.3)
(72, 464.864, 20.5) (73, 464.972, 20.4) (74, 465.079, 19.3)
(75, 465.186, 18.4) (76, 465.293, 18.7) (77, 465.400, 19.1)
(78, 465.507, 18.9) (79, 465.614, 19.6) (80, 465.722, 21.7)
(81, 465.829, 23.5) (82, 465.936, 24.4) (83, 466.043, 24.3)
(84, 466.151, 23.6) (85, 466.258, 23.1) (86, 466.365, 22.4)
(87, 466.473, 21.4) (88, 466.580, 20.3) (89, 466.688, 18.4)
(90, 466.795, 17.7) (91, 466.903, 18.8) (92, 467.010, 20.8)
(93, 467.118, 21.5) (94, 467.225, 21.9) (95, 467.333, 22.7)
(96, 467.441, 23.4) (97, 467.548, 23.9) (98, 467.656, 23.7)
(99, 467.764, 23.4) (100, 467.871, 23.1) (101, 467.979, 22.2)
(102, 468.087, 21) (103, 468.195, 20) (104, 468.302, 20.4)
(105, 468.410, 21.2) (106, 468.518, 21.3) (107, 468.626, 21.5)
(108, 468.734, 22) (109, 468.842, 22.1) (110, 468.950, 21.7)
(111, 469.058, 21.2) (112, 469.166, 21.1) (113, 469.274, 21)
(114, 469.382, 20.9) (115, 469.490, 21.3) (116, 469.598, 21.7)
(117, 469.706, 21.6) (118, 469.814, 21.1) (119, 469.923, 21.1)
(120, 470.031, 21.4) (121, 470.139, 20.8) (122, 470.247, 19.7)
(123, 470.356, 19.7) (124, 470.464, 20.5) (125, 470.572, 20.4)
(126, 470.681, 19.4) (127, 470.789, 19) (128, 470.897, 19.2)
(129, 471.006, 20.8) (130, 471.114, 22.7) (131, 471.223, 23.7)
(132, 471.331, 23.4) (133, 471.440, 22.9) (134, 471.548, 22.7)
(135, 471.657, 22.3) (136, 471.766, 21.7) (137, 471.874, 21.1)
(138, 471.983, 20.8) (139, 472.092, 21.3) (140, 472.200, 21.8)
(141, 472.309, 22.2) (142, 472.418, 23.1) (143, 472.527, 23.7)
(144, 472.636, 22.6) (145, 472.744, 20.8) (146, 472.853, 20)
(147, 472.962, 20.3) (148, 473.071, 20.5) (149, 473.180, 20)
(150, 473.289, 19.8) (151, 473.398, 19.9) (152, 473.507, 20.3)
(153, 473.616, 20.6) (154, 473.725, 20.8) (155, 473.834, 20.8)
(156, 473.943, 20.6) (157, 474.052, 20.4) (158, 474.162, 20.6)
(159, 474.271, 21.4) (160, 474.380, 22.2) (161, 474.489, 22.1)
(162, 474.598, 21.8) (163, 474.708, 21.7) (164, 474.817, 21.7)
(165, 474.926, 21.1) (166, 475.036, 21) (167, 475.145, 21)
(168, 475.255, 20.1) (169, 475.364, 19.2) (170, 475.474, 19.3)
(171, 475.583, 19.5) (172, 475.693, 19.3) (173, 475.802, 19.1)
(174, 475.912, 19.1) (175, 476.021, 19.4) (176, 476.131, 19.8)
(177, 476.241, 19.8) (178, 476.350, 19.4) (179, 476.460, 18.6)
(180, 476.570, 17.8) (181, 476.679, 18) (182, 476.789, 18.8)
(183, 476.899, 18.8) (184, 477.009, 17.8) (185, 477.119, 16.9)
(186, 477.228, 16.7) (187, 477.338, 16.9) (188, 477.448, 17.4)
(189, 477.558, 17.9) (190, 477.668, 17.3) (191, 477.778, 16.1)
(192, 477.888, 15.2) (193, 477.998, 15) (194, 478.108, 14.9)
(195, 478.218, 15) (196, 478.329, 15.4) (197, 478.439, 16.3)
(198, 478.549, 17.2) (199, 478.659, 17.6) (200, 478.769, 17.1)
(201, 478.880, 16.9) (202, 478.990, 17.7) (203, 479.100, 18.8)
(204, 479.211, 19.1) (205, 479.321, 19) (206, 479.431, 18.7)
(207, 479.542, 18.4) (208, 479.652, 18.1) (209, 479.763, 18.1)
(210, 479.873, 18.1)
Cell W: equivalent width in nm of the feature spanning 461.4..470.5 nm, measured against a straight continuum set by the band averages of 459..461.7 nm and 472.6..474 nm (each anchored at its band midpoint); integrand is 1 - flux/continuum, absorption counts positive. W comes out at -0.21 nm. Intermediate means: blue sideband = 20.8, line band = 21.2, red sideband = 20.5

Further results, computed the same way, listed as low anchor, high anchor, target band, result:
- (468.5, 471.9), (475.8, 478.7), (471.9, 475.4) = -0.302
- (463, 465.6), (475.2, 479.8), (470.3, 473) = -0.355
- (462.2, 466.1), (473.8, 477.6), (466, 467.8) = -0.112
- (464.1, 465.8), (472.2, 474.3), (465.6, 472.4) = -0.398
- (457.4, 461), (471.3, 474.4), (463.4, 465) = 0.053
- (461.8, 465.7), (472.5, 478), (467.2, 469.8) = -0.200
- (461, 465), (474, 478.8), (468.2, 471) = -0.131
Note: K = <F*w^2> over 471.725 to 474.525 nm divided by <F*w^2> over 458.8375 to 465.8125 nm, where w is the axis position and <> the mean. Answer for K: 1.06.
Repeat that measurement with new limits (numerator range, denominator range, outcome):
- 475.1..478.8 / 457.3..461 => 0.93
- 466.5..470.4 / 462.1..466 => 1.04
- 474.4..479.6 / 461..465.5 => 0.94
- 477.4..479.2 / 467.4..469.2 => 0.79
